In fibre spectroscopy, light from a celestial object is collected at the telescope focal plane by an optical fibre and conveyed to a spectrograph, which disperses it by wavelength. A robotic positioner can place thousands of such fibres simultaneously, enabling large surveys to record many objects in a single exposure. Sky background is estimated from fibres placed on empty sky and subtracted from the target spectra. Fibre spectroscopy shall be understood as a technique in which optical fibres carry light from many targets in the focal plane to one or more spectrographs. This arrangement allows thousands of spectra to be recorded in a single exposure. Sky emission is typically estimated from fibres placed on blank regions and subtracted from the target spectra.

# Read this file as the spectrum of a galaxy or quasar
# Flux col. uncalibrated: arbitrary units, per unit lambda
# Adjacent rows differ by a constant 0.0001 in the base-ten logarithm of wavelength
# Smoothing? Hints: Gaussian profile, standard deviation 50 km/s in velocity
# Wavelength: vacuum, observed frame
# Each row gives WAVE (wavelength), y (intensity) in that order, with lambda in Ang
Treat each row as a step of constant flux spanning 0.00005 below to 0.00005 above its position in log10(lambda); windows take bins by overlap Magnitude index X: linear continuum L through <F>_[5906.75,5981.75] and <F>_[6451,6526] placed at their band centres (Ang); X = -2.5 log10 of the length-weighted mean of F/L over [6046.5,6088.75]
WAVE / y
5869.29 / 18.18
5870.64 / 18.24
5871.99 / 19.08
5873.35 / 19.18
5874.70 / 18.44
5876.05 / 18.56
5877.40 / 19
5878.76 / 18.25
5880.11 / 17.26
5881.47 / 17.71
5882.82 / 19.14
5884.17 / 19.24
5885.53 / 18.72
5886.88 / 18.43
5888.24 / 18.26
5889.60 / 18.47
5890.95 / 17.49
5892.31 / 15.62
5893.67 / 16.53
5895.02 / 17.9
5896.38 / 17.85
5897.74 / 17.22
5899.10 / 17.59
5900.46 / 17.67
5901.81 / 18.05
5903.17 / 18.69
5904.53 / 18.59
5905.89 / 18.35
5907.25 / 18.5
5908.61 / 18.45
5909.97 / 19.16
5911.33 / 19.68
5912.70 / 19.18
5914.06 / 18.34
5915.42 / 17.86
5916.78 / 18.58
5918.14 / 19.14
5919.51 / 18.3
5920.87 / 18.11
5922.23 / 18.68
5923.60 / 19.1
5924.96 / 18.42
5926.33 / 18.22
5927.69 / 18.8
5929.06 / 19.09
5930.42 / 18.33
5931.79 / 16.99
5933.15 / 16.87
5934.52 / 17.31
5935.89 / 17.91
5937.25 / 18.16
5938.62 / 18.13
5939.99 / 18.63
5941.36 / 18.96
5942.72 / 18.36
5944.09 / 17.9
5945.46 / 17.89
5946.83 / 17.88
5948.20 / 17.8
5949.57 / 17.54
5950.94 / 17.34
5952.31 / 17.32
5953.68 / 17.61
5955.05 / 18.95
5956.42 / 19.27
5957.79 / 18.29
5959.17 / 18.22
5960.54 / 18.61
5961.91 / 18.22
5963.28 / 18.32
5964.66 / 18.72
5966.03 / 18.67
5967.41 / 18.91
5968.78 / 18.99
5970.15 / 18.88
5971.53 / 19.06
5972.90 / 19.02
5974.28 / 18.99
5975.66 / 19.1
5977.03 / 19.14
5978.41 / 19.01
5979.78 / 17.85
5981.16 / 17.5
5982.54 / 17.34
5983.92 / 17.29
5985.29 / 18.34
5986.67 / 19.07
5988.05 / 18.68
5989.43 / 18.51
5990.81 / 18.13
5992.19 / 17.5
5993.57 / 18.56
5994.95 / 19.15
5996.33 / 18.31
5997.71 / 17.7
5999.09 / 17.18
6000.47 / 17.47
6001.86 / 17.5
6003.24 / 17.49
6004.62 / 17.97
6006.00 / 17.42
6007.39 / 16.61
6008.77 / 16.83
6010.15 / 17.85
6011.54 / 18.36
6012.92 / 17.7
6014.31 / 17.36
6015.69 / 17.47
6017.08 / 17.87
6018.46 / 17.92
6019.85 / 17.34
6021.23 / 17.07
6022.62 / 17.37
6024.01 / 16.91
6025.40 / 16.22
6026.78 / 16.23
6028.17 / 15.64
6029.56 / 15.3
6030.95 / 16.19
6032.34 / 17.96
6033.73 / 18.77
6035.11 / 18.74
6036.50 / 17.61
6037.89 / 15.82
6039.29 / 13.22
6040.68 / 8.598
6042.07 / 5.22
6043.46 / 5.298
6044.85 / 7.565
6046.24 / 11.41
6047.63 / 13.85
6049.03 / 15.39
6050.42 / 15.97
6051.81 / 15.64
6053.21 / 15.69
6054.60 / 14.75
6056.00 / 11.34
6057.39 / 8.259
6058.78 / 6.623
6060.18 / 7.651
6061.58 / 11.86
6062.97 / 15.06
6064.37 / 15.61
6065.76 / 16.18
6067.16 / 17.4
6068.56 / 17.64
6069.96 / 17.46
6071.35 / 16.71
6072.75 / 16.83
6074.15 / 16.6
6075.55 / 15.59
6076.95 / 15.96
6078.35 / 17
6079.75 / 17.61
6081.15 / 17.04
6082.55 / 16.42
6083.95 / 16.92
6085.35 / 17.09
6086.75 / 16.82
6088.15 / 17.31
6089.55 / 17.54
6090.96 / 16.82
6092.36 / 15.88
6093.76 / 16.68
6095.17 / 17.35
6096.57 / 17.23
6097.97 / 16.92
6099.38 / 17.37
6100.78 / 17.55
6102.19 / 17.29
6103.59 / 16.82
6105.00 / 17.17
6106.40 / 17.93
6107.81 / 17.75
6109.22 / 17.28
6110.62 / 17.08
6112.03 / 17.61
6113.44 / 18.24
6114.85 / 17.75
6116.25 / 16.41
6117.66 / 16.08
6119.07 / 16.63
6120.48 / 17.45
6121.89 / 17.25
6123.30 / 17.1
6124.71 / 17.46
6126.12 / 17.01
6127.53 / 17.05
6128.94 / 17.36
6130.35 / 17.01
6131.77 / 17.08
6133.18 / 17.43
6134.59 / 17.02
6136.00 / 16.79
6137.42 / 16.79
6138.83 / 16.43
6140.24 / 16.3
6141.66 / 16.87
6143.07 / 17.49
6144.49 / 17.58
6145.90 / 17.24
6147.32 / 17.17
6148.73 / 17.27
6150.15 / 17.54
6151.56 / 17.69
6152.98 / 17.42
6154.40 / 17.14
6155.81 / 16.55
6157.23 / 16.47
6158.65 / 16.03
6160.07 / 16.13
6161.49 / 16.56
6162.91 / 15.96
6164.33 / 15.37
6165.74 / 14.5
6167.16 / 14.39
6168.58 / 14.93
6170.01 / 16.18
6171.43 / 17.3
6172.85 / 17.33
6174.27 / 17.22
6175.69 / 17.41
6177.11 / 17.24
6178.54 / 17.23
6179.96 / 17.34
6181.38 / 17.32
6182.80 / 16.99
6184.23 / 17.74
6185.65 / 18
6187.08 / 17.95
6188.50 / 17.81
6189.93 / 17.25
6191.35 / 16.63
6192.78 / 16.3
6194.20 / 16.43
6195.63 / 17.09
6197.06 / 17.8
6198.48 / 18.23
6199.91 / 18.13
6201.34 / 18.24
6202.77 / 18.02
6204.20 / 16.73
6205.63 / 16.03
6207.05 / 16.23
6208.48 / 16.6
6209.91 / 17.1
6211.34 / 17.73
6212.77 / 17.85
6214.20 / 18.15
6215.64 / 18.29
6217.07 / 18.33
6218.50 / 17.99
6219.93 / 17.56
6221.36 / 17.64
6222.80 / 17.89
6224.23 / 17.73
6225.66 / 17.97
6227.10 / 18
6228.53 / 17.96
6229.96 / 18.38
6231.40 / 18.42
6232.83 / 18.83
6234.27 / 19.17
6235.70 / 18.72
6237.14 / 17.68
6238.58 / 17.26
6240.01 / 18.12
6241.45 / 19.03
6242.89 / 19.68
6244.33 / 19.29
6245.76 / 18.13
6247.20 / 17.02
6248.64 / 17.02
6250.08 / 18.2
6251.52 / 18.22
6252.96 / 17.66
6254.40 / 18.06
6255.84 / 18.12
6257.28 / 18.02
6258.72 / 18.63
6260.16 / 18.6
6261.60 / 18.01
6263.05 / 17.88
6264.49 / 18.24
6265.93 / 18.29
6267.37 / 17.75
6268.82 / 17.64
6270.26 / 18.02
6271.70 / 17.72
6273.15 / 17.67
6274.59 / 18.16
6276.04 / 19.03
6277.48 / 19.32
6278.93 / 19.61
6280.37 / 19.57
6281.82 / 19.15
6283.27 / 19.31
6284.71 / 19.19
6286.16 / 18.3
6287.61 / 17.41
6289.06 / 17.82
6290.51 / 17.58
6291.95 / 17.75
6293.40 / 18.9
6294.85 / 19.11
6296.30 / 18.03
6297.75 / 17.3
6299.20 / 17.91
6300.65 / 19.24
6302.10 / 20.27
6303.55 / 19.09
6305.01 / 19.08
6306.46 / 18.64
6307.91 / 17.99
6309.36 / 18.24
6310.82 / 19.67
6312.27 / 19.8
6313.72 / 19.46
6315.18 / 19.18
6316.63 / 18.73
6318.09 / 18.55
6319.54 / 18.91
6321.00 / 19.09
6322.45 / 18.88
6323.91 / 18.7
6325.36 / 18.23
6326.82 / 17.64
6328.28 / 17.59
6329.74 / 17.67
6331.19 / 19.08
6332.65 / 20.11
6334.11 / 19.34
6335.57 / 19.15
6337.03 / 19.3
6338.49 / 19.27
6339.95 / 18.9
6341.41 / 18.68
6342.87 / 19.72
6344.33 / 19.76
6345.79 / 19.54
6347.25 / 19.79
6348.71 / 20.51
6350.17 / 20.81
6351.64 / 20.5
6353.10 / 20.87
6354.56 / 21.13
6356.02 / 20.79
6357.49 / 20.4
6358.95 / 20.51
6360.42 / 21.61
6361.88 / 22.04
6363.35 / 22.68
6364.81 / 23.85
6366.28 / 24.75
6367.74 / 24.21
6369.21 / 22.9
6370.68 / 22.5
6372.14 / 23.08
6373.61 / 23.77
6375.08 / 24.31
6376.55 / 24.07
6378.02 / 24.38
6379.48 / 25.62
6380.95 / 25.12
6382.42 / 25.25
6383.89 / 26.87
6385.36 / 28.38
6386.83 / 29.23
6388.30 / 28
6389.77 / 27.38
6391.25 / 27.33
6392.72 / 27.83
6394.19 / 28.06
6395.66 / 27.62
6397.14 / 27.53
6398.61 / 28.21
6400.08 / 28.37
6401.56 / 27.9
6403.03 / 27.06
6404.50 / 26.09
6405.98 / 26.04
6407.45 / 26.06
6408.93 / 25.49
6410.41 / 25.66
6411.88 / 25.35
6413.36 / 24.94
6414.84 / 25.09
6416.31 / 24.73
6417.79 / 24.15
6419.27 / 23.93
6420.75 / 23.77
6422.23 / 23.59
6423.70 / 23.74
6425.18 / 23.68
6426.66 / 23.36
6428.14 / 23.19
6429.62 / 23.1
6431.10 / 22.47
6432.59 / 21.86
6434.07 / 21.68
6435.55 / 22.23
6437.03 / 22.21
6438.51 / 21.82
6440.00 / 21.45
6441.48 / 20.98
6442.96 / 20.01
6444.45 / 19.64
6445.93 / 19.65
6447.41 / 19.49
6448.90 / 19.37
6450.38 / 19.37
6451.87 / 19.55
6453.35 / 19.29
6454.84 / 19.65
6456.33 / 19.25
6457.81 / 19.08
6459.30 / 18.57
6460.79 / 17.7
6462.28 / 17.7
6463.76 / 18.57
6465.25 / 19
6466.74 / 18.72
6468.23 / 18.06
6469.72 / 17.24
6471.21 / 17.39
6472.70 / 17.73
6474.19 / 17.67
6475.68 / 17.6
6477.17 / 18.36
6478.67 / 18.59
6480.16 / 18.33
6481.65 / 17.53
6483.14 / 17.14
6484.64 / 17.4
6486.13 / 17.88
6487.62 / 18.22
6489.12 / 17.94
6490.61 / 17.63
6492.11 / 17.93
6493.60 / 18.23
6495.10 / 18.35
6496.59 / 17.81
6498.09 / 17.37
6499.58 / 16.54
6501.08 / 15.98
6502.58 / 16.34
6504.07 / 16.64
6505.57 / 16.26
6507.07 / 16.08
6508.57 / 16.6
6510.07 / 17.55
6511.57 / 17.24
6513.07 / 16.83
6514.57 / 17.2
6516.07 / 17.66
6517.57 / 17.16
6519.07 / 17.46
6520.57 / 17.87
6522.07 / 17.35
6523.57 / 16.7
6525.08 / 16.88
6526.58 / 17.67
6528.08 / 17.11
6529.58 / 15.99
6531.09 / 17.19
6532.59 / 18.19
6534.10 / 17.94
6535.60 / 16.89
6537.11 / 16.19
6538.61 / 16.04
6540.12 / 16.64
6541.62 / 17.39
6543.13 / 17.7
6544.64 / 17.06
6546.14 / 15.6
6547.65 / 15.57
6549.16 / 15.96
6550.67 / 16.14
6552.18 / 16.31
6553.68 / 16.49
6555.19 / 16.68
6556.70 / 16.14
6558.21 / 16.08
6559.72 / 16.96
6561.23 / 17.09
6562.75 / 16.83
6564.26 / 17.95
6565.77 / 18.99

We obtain 0.21 mag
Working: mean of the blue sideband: 18.4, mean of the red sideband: 17.7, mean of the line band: 15.1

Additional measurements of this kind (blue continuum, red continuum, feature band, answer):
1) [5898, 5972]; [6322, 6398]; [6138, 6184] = 0.22 mag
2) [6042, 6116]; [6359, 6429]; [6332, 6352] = 0.20 mag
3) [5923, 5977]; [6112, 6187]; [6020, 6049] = 0.23 mag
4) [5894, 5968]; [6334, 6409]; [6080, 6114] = 0.18 mag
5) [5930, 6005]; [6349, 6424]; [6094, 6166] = 0.21 mag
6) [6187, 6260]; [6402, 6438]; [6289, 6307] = 0.09 mag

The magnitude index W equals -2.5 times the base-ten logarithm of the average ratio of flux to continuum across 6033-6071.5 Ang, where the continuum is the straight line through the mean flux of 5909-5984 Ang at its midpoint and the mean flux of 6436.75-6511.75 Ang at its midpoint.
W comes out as 0.34 mag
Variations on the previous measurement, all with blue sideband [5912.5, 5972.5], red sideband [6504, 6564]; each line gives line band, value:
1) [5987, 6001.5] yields 0.00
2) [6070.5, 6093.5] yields 0.08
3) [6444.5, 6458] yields -0.14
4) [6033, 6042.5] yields 0.26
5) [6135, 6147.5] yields 0.05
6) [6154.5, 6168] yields 0.13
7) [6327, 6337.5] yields -0.09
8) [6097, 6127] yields 0.04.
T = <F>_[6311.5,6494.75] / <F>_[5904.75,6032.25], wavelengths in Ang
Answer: 1.2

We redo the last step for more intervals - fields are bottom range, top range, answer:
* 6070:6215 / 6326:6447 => 1.36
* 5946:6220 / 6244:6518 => 1.21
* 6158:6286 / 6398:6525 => 1.14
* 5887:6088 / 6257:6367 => 1.13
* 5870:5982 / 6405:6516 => 1.09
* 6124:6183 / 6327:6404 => 1.38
